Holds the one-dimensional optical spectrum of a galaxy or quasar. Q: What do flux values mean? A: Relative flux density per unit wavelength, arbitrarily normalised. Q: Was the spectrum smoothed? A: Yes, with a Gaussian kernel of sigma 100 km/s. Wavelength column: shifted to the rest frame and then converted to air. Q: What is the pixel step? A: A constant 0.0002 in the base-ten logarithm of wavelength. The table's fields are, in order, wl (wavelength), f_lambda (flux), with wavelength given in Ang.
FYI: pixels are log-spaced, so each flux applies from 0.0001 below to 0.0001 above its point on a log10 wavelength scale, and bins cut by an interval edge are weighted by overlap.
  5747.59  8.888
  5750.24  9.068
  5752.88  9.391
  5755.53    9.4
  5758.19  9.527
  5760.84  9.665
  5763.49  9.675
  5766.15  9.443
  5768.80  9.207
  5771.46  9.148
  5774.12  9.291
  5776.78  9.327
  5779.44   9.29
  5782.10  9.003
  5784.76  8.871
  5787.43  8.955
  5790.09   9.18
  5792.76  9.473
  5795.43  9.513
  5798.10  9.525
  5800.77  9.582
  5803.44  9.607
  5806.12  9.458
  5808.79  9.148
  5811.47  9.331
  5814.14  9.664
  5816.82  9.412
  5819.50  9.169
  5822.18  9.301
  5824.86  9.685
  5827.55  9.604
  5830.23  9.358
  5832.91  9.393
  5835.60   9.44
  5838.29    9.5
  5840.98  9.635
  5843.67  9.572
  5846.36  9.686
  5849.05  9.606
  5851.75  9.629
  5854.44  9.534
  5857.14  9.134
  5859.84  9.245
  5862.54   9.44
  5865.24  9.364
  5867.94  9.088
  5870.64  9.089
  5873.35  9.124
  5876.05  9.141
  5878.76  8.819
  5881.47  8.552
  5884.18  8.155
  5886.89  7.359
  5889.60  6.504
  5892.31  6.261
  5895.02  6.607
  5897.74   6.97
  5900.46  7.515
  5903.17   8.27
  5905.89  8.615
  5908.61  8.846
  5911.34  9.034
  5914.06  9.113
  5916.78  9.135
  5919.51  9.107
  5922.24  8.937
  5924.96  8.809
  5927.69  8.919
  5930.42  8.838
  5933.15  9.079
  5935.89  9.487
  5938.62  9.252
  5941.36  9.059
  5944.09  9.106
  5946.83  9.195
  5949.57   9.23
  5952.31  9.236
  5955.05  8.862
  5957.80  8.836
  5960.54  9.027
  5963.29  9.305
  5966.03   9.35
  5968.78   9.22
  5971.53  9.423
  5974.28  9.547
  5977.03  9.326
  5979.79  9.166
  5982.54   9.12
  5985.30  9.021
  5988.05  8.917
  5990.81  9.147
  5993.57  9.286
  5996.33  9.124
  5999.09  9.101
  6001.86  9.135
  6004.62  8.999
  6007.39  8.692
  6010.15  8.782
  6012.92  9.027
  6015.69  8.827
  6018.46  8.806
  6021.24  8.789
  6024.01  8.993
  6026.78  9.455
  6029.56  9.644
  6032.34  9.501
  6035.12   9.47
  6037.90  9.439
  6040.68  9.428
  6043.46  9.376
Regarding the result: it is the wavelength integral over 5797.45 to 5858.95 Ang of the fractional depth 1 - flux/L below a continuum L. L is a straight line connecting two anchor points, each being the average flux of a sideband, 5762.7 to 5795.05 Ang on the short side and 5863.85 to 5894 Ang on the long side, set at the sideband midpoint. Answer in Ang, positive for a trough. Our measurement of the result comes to -4.9 Ang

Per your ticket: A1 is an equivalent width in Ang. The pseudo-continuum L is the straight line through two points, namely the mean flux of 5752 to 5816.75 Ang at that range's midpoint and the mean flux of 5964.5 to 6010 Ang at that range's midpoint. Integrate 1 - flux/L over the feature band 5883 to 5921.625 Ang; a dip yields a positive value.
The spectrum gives 5.2 Ang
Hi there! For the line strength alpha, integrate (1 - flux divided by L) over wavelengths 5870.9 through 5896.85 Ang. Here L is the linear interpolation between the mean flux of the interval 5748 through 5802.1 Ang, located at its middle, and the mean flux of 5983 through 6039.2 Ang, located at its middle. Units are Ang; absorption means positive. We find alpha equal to 3.80 Ang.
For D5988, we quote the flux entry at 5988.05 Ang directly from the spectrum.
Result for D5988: 8.917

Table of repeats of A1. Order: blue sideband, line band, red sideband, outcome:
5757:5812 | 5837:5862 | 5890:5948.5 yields -1.5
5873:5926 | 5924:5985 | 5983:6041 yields -3.5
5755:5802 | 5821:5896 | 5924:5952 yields 2.4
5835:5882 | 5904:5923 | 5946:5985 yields 0.6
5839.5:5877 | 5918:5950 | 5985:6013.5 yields 0.4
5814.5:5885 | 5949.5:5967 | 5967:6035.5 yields 0.1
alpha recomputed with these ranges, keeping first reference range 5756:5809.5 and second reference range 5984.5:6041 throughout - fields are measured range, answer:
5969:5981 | -0.26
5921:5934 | 0.41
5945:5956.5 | 0.07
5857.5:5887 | 1.07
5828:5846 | -0.40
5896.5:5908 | 1.63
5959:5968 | -0.05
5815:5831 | -0.21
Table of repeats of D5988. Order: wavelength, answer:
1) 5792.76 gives 9.473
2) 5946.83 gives 9.195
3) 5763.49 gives 9.675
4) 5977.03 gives 9.326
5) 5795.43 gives 9.513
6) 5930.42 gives 8.838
